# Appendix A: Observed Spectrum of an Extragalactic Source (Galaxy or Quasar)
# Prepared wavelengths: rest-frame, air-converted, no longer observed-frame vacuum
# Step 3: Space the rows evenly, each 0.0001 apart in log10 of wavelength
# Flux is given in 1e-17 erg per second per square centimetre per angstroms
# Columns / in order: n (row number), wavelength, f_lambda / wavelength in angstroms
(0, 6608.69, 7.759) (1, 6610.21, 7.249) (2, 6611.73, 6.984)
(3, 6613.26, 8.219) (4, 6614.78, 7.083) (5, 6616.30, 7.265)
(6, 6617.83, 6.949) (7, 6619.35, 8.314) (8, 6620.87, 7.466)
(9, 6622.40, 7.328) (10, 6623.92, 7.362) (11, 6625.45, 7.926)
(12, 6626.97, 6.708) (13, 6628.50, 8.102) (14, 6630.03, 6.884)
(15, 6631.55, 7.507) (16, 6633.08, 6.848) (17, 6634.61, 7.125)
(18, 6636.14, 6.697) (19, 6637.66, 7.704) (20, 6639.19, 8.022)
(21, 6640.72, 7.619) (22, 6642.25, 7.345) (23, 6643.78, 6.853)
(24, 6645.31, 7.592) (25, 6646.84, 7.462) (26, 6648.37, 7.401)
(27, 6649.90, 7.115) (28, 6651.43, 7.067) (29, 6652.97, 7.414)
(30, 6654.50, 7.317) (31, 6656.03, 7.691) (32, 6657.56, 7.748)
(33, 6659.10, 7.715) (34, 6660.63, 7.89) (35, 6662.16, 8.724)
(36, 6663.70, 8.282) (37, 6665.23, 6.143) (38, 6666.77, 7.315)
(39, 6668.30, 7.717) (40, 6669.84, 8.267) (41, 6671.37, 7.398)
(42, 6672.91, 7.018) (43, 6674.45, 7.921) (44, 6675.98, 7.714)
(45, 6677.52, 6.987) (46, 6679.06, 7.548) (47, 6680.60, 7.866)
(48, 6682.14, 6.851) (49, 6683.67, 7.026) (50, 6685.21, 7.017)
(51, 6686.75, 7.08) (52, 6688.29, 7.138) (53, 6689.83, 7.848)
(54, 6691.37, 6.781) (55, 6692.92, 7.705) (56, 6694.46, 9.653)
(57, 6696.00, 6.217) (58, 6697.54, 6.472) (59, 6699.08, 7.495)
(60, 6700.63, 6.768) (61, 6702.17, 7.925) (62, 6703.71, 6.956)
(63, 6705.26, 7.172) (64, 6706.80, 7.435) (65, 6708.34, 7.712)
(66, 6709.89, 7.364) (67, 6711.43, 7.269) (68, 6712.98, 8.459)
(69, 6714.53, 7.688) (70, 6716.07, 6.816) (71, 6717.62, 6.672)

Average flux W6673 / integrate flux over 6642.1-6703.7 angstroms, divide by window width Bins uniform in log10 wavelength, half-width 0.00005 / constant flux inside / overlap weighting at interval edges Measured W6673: 7.43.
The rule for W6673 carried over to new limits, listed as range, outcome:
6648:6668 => 7.53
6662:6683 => 7.52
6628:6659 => 7.38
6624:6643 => 7.37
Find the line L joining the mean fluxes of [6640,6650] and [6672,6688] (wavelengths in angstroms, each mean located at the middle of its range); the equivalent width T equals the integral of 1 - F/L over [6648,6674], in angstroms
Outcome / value -0.8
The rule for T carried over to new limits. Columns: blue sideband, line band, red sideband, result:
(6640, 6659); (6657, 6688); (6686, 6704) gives -0.6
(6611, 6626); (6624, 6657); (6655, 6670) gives 1.1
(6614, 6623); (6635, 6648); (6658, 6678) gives 0.2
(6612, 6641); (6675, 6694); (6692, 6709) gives 0.2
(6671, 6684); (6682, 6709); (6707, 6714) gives 0.9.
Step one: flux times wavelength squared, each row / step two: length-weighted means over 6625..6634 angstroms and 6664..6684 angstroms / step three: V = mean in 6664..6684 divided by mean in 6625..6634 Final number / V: 1.03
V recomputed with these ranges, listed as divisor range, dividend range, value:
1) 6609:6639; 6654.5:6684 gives 1.04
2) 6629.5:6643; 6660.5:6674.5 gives 1.05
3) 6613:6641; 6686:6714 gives 1.02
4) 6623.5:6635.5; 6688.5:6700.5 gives 1.03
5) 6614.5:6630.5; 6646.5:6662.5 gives 1.03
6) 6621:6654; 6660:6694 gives 1.03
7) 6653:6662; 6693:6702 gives 0.97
